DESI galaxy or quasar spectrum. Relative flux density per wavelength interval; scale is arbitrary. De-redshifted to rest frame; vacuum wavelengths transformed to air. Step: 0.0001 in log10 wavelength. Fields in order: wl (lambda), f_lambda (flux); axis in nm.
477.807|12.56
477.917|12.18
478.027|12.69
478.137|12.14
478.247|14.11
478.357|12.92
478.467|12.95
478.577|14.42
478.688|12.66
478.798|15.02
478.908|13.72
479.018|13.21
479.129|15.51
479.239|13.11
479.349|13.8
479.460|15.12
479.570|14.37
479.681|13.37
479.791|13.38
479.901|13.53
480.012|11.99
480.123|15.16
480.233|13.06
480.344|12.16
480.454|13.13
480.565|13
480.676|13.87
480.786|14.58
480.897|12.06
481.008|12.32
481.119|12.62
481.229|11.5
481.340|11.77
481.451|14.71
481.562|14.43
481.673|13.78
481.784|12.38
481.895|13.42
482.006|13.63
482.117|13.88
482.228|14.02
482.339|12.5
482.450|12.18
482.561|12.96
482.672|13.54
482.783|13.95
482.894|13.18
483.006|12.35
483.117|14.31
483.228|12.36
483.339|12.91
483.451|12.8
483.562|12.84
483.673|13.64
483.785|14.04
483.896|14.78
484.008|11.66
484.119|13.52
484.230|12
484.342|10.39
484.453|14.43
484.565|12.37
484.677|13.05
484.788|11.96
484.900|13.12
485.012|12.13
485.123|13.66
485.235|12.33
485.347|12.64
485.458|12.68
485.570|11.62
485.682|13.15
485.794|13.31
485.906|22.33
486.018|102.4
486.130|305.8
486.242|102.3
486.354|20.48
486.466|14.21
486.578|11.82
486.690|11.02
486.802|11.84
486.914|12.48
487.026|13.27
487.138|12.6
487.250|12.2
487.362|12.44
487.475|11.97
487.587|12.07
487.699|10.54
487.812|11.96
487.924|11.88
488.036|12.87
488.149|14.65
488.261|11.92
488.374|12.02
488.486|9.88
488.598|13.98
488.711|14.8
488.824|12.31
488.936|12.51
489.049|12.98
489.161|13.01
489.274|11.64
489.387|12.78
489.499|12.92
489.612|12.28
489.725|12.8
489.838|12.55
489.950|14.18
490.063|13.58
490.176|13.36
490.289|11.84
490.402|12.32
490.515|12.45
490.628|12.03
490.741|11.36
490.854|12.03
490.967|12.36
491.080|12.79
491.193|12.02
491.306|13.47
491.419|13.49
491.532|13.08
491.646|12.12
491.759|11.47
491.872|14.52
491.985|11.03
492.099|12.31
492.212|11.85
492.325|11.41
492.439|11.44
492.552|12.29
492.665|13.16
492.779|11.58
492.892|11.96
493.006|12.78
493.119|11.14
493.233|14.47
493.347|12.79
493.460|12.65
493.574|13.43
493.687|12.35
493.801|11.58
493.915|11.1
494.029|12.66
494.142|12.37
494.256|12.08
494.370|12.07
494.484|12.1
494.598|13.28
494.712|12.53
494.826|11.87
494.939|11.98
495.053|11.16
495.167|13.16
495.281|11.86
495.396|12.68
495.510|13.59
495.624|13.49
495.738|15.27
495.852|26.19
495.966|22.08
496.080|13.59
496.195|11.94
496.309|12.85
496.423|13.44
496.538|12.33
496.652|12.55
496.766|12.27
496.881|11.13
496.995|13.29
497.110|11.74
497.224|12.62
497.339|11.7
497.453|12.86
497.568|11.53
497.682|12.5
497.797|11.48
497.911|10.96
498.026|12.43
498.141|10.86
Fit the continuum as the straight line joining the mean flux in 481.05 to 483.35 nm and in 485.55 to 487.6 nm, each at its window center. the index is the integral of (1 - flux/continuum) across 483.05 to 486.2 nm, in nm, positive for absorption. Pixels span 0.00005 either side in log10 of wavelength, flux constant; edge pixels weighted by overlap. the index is 0.38 nm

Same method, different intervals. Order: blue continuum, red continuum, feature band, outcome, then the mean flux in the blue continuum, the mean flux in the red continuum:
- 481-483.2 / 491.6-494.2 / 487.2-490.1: 0.02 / 13.2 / 12.3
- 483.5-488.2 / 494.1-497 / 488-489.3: 0.52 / 24.3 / 13.5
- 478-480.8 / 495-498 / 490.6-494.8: 0.34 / 13.6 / 13.4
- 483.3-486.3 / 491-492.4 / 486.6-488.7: 0.99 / 30.8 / 12.4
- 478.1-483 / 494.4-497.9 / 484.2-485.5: 0.08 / 13.4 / 13.3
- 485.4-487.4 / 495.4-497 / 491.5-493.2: 0.86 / 40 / 14.6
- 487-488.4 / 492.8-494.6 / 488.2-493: -0.05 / 12.3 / 12.4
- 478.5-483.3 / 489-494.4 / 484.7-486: -0.31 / 13.4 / 12.5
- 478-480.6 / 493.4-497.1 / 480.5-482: 0.04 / 13.5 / 13.3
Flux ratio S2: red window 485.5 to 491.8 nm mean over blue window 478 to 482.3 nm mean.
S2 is 1.58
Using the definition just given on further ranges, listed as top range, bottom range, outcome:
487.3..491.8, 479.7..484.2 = 0.95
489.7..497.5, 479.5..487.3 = 0.64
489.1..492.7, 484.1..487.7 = 0.45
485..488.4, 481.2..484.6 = 2.18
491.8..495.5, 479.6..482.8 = 0.93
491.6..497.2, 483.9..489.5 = 0.58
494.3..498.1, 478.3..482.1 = 0.98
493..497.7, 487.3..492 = 1.04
